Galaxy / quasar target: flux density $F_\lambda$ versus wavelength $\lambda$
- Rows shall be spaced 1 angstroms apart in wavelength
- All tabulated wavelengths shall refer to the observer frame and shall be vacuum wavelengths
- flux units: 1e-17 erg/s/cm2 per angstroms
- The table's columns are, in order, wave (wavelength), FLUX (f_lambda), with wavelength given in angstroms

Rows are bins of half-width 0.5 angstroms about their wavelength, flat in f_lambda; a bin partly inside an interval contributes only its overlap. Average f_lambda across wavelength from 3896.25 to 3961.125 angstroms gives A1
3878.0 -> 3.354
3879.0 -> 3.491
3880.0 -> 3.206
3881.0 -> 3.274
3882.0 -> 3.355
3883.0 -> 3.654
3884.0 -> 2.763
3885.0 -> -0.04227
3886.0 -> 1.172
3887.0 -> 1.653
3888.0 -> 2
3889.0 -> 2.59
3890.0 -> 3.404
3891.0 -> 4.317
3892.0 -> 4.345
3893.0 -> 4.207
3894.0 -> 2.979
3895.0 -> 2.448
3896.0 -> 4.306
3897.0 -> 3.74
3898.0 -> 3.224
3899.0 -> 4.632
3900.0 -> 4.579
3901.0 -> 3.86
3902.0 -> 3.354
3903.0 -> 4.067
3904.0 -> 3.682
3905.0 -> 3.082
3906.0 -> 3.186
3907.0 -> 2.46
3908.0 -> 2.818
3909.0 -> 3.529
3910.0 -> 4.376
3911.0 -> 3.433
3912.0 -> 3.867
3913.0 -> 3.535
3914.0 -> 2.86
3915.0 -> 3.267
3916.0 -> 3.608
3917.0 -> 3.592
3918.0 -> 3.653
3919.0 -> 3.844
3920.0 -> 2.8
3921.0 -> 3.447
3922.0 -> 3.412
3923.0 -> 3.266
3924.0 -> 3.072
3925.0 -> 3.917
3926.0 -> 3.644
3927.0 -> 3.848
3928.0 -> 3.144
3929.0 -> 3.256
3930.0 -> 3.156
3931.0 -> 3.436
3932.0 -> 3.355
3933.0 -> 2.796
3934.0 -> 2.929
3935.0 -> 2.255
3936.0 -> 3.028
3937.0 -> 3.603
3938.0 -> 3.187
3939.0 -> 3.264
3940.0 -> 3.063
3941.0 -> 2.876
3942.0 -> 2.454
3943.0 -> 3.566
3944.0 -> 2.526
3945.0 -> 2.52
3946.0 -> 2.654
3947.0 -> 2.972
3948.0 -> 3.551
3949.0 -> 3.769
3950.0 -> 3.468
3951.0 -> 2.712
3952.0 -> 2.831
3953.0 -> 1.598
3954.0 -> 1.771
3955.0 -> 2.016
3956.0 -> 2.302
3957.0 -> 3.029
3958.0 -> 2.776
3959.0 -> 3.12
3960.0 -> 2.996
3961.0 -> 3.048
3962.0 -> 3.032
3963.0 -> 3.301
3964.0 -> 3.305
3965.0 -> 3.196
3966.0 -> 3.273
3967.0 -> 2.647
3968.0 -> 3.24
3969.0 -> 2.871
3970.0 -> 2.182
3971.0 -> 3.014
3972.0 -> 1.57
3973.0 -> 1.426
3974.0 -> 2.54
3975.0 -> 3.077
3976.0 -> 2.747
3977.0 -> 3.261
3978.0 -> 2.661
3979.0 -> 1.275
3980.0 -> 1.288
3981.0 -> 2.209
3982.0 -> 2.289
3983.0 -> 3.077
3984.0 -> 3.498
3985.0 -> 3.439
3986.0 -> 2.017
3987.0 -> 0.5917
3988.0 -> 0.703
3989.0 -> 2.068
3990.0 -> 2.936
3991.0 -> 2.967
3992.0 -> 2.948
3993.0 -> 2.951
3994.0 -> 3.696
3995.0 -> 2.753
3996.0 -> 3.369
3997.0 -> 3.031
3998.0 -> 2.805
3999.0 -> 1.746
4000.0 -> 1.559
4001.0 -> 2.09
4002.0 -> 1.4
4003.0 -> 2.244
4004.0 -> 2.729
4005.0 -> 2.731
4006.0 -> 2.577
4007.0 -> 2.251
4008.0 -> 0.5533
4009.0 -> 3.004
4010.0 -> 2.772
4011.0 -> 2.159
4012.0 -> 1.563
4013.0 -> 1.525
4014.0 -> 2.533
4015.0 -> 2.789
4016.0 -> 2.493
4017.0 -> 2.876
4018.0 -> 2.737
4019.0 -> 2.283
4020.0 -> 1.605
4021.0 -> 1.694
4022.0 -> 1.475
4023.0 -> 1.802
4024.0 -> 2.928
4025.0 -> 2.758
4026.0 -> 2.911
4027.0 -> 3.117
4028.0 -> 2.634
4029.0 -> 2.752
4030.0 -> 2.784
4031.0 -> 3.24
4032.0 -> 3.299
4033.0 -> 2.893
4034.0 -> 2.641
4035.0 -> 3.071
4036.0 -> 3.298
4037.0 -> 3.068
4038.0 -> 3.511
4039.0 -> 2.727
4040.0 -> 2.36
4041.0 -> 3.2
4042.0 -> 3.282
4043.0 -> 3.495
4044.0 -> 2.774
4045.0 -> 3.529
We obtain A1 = 3.22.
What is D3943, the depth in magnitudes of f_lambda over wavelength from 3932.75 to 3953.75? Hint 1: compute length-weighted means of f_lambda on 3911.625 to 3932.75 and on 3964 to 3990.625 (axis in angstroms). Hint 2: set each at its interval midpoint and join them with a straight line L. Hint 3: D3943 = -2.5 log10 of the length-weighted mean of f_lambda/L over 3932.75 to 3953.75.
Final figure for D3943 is 0.04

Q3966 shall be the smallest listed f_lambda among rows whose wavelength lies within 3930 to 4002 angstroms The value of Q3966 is 0.5917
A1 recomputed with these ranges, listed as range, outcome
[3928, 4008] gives 2.68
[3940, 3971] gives 2.86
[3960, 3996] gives 2.62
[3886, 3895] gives 3.03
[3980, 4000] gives 2.53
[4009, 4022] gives 2.25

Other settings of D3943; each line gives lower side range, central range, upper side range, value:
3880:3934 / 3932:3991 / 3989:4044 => 0.105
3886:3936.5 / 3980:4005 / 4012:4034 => 0.125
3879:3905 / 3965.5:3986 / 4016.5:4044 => 0.150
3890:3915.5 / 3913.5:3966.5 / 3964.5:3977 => 0.003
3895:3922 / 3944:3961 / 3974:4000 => 0.080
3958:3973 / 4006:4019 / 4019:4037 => 0.180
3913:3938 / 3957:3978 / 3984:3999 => 0.008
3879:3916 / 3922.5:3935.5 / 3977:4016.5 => -0.091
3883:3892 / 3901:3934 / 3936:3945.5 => -0.230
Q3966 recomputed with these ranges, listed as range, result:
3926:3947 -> 2.255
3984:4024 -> 0.5533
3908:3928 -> 2.8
